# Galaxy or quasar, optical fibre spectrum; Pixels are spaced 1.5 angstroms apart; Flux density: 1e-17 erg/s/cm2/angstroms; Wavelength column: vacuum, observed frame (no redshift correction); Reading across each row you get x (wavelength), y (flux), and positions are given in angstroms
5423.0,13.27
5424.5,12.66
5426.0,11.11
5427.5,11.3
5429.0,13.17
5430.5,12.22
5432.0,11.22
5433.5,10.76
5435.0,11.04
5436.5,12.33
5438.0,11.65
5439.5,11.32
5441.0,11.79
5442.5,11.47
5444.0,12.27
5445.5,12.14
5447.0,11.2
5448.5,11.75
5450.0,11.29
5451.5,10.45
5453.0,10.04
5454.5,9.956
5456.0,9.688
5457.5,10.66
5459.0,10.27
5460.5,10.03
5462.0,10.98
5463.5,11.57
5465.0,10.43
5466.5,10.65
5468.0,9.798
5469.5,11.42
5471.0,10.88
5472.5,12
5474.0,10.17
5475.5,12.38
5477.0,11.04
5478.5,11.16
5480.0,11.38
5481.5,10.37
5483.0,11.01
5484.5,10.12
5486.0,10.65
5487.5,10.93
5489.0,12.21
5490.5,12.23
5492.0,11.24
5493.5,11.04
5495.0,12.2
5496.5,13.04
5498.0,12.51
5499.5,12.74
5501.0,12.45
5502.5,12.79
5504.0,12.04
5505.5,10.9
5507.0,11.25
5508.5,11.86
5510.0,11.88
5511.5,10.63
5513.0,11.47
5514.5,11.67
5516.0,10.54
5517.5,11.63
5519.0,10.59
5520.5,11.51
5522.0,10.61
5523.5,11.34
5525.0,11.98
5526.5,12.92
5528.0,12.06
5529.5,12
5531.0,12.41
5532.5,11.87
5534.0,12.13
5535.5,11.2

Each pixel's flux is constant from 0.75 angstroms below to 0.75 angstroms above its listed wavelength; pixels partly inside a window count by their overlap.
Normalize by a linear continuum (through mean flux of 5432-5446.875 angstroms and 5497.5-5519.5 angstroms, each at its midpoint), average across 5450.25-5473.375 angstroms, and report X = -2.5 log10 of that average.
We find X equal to 0.100 mag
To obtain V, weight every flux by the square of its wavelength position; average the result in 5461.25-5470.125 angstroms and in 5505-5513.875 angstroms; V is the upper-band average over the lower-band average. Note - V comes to 1.07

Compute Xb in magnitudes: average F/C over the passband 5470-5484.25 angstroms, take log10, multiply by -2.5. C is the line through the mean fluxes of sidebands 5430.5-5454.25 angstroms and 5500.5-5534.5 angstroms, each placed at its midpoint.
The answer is 0.037 mag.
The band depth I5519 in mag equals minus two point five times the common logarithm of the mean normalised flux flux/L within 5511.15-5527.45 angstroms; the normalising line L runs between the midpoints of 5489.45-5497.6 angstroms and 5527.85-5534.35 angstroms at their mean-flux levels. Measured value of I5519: 0.06 mag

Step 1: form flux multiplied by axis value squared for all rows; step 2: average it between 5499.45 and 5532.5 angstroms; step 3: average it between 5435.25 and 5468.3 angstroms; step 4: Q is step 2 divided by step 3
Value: 1.09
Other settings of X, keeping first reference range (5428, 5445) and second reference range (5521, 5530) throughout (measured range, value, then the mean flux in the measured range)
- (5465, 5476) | 0.076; 11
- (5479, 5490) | 0.076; 11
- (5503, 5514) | 0.030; 11.5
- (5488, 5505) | -0.036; 12.2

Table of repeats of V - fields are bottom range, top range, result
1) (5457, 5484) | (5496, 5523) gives 1.09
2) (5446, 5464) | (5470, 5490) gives 1.05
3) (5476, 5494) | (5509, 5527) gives 1.03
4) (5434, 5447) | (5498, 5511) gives 1.05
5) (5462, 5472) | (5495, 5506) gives 1.16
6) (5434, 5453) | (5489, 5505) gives 1.08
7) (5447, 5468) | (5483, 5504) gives 1.13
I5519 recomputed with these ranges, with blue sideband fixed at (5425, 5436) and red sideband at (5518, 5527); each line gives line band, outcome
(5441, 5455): 0.03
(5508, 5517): 0.01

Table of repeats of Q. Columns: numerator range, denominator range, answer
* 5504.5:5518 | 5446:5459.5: 1.09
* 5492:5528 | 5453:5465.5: 1.15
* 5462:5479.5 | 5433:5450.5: 0.96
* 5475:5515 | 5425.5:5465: 1.05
